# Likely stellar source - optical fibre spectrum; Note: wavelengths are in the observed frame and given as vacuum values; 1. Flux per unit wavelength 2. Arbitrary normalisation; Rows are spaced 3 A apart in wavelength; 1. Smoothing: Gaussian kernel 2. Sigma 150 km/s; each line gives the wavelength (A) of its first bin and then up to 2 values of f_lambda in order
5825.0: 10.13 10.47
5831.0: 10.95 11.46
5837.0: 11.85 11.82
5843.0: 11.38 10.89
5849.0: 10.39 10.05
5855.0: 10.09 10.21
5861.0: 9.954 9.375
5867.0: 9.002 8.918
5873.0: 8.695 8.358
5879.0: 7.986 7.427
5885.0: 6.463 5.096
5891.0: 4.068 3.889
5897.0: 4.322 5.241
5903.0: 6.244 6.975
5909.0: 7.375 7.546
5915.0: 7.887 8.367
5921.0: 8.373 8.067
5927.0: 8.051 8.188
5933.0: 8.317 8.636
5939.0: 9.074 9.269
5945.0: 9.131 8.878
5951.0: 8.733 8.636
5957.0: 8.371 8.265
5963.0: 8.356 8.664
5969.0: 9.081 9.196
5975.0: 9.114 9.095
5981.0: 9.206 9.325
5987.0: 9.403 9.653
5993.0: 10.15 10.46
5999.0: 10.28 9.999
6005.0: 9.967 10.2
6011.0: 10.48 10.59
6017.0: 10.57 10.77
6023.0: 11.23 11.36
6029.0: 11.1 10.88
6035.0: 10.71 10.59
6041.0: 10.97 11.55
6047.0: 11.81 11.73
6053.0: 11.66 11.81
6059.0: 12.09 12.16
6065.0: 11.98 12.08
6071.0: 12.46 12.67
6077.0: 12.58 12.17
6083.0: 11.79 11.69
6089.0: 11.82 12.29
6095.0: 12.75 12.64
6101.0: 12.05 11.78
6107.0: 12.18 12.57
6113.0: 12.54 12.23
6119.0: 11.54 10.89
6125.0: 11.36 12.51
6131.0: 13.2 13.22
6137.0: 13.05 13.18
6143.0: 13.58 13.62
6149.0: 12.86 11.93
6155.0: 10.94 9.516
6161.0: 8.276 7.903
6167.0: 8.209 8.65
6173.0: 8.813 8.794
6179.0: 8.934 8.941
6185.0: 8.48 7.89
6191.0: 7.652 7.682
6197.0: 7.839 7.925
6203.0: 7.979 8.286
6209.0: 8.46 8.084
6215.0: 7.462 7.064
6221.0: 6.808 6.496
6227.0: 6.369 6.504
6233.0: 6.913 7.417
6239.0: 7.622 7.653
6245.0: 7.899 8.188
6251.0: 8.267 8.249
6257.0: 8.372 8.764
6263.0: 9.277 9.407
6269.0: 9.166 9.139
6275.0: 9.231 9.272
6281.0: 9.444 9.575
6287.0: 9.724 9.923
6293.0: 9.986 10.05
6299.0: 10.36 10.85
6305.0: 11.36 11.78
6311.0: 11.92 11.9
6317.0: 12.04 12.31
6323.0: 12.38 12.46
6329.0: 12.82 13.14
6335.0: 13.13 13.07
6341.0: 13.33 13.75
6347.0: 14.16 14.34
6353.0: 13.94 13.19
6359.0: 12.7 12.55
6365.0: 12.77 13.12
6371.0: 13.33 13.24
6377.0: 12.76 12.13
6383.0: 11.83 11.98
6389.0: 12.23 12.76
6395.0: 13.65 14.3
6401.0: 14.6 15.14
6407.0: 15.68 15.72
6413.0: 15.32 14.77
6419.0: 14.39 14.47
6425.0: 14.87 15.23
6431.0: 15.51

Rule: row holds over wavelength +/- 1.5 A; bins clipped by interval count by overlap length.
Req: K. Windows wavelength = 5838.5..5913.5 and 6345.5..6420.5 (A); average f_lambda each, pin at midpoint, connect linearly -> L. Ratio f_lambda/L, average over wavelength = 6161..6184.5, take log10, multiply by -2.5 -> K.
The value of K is 0.30 mag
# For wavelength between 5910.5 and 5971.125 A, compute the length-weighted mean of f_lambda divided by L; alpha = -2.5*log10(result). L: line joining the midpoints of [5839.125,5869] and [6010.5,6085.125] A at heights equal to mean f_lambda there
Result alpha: 0.26 mag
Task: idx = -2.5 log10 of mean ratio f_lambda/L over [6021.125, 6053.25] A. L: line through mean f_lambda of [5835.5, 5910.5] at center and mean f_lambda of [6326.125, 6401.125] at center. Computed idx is -0.14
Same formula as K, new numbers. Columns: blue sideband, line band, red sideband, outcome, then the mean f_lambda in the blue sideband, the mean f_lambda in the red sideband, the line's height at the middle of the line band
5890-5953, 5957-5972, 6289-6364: -0.081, 7.49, 12.3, 8.01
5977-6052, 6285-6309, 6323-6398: 0.199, 10.5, 13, 12.6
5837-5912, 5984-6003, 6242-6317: -0.156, 8.16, 9.68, 8.6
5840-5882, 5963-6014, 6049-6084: 0.162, 9.64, 12.1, 11.2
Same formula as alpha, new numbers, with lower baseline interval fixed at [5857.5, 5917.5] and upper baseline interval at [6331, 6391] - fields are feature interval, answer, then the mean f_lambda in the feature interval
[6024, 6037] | -0.22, 11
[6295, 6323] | 0.08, 11.5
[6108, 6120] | -0.22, 12.2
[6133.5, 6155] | -0.24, 12.9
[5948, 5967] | -0.06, 8.53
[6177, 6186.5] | 0.23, 8.79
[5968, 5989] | -0.11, 9.22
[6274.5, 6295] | 0.25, 9.62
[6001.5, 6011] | -0.17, 10.1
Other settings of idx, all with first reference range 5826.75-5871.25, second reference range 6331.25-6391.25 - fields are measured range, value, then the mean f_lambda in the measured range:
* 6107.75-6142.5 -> -0.051 mag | 12.4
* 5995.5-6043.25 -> 0.066 mag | 10.7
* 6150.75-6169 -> 0.266 mag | 9.41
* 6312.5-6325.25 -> 0.056 mag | 12.2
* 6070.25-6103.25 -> -0.054 mag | 12.2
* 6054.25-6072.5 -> -0.051 mag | 12.1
